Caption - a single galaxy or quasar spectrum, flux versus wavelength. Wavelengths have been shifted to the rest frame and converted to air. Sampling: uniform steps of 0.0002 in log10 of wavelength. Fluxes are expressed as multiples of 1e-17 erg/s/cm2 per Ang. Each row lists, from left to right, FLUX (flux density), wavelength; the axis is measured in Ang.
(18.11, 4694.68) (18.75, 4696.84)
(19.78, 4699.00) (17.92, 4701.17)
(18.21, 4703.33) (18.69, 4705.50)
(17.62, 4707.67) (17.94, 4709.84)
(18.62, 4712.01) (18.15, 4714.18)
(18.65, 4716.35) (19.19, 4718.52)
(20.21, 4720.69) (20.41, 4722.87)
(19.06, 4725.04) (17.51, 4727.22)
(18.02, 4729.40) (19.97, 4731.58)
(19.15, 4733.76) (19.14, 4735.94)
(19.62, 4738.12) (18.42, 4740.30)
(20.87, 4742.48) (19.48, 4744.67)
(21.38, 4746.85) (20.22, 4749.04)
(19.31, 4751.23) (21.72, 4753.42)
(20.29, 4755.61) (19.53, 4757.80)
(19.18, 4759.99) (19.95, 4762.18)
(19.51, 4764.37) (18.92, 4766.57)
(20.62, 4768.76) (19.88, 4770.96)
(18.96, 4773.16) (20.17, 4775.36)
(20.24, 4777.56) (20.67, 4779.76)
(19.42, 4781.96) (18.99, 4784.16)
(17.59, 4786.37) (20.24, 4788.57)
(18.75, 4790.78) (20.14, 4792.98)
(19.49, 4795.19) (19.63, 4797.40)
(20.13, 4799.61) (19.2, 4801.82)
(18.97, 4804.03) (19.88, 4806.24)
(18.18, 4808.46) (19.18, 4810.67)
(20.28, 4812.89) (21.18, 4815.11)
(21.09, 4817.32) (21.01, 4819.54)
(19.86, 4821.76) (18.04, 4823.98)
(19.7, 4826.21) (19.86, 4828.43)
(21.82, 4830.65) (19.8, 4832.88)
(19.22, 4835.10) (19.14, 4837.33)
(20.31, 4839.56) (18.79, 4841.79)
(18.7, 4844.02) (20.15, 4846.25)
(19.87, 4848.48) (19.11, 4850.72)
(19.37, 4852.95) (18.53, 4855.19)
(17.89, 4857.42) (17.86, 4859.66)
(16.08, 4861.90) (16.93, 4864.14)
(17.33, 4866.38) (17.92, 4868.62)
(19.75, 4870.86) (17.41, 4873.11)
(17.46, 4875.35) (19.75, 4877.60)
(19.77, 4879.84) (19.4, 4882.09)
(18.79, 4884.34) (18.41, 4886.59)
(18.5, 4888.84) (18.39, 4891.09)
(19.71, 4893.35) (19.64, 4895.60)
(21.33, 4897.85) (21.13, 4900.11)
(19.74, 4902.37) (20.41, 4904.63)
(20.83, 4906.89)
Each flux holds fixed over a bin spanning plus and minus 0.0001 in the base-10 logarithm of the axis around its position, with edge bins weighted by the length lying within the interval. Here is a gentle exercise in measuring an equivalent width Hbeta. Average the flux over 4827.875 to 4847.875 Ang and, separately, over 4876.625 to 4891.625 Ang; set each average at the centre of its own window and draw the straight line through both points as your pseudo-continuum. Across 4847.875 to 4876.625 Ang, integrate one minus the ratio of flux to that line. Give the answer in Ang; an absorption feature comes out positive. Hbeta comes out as 1.9 Ang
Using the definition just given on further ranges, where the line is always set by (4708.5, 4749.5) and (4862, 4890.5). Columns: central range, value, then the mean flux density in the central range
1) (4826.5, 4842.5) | -1.07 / 19.9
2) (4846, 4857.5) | -0.42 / 19.2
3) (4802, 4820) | -1.10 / 19.9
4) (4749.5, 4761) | -0.56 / 20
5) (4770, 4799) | -0.99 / 19.6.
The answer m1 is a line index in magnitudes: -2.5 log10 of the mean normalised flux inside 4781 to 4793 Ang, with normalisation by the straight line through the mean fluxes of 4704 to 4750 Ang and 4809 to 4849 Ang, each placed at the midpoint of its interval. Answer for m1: 0.03 mag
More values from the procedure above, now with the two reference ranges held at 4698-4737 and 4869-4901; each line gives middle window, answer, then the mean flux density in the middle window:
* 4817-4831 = -0.06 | 20.1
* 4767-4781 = -0.06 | 20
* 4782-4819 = -0.03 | 19.6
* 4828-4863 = 0.00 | 19.1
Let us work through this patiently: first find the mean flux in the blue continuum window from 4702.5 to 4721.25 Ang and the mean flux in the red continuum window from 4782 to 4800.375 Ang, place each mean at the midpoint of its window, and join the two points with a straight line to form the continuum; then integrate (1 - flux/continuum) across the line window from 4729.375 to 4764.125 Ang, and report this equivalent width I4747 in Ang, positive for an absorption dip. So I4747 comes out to -1.7 Ang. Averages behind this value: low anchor 18.5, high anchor 19.4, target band 19.8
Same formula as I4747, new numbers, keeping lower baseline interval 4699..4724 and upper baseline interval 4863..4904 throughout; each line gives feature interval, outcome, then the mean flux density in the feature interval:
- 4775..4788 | -0.46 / 19.5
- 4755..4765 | -0.46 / 19.7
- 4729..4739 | -0.26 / 19.3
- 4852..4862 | 0.44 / 18.1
